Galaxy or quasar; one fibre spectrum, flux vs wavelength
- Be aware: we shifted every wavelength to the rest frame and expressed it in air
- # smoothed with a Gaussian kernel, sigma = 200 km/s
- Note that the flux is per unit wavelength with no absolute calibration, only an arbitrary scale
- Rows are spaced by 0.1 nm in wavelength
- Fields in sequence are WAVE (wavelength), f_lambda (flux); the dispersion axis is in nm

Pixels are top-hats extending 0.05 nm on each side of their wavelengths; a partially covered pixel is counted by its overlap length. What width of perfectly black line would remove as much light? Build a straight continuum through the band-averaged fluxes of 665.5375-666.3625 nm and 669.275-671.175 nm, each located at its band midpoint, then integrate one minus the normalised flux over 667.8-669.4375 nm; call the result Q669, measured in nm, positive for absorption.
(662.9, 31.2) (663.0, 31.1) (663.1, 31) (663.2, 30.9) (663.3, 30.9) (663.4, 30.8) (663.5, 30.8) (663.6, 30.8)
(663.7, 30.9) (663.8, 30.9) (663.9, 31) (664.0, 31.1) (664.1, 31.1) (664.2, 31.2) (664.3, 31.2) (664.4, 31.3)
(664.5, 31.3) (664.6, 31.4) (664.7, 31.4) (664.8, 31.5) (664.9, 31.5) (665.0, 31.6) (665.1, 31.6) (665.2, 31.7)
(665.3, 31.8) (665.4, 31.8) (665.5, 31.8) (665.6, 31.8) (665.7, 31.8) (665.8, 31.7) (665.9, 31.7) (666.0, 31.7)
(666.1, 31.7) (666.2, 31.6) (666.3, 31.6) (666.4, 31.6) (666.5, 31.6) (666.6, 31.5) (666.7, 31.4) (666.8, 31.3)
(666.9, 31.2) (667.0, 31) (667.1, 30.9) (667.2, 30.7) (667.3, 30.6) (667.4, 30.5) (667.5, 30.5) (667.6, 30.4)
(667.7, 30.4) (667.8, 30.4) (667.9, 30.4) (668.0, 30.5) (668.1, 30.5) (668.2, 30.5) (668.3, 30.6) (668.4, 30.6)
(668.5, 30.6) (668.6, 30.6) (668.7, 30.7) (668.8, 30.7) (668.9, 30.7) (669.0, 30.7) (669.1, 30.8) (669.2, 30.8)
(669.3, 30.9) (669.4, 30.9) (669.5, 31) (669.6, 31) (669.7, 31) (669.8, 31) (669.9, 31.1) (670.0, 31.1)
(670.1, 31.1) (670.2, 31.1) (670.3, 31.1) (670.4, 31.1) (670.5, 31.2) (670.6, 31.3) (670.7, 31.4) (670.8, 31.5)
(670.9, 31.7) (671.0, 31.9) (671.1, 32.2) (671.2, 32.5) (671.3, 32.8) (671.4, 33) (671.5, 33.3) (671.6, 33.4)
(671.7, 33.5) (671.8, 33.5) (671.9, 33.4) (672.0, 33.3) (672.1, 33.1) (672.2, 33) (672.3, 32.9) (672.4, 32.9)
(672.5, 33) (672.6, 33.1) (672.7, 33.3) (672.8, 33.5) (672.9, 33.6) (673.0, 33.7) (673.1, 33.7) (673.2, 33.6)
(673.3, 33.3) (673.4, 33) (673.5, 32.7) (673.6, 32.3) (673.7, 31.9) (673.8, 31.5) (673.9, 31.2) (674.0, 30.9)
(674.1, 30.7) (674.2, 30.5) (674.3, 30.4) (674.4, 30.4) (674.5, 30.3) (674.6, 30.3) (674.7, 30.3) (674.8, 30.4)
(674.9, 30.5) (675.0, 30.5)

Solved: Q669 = 0.04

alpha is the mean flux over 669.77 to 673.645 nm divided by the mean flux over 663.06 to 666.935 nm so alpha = 1.04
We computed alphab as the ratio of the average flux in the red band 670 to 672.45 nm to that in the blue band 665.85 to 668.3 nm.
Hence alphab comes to 1.0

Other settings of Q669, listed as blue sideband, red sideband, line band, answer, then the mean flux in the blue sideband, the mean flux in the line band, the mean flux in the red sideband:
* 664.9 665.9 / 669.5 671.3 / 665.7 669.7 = 0.08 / 31.7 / 30.9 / 31.4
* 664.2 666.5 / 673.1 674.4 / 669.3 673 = -0.05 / 31.6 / 32.2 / 31.9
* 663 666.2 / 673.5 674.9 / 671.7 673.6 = -0.14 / 31.3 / 33.2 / 30.9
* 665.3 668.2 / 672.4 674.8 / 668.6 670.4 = 0.03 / 31.2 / 30.9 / 32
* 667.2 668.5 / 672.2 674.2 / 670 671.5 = 0.00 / 30.5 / 31.7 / 32.6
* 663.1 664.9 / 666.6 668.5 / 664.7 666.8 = -0.05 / 31.1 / 31.6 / 30.7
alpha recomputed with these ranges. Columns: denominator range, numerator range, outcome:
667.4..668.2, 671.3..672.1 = 1.09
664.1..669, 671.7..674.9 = 1.04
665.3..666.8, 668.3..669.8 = 0.97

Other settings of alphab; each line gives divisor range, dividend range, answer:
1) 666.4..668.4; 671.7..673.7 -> 1.08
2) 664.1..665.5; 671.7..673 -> 1.06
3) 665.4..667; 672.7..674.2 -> 1.03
